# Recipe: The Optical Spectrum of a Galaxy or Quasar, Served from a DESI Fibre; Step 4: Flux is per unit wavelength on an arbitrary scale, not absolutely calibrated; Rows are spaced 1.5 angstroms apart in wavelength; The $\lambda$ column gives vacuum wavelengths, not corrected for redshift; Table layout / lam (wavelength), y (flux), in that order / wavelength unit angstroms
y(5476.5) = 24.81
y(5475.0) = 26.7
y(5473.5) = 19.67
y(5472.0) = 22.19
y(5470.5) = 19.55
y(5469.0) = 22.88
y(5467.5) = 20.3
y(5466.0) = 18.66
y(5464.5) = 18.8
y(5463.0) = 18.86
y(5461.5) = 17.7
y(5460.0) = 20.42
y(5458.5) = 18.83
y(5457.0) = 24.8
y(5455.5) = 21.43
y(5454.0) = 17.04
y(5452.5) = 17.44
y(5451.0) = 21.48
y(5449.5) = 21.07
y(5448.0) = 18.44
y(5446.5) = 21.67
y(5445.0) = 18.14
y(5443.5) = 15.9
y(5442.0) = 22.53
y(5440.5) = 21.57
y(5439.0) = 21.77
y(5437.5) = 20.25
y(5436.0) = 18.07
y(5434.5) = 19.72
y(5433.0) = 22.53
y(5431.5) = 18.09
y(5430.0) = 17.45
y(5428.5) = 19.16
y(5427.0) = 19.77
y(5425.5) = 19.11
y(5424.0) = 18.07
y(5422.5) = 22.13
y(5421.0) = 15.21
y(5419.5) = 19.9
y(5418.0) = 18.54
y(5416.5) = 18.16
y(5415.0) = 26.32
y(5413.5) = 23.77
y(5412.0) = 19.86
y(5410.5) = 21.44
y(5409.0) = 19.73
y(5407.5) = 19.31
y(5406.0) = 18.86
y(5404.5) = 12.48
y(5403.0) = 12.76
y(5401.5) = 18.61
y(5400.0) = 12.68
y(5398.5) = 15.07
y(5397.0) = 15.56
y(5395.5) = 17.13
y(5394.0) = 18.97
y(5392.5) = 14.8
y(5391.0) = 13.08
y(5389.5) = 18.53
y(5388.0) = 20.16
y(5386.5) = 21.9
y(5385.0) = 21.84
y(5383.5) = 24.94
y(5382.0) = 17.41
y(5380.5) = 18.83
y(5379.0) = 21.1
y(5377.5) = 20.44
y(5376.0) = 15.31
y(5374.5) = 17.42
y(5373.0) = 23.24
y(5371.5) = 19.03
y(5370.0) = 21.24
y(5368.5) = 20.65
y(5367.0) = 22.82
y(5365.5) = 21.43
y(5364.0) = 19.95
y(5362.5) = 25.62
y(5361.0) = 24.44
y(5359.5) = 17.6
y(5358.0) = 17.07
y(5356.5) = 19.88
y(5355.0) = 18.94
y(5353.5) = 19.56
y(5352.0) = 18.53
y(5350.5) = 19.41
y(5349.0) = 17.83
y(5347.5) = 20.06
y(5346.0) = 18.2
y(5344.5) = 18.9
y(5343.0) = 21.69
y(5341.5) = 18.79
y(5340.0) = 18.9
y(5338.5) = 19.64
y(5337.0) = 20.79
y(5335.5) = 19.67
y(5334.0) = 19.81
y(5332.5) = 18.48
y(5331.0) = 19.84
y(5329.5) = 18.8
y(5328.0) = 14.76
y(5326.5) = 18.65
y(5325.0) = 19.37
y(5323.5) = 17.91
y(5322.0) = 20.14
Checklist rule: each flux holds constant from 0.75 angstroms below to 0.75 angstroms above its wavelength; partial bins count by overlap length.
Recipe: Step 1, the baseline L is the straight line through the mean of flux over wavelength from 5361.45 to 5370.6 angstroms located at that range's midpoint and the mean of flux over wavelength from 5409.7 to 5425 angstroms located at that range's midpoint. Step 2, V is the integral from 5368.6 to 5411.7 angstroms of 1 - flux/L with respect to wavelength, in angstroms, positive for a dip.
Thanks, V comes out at 5.92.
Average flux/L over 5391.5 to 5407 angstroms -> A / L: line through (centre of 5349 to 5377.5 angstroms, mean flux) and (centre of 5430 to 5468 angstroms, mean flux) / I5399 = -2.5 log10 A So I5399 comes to 0.26 mag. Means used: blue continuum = 20.1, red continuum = 19.8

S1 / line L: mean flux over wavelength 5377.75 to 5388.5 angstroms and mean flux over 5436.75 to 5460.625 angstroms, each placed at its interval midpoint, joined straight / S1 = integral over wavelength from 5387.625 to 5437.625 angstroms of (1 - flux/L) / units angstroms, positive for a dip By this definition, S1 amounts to 5.3 angstroms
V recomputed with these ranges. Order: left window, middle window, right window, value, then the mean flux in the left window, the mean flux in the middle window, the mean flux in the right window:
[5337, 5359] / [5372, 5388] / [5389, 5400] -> -3.2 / 19.1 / 20.2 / 15.9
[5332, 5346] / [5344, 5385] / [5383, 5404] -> -3.3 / 19.6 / 20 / 17.4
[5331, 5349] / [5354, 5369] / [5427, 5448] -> -1.0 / 19.5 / 20.8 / 19.7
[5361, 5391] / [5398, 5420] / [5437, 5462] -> 1.9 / 20.5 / 18.5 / 20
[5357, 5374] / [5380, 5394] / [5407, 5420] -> 1.3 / 21.1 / 19.1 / 20.8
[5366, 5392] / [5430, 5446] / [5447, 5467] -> -0.1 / 19.8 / 19.8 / 19.6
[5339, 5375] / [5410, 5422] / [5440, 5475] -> -0.2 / 20.1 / 20.4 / 20.1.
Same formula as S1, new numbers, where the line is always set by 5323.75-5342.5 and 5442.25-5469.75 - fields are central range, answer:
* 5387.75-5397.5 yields 1.30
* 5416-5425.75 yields 0.39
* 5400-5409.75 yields 1.39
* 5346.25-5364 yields -0.70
